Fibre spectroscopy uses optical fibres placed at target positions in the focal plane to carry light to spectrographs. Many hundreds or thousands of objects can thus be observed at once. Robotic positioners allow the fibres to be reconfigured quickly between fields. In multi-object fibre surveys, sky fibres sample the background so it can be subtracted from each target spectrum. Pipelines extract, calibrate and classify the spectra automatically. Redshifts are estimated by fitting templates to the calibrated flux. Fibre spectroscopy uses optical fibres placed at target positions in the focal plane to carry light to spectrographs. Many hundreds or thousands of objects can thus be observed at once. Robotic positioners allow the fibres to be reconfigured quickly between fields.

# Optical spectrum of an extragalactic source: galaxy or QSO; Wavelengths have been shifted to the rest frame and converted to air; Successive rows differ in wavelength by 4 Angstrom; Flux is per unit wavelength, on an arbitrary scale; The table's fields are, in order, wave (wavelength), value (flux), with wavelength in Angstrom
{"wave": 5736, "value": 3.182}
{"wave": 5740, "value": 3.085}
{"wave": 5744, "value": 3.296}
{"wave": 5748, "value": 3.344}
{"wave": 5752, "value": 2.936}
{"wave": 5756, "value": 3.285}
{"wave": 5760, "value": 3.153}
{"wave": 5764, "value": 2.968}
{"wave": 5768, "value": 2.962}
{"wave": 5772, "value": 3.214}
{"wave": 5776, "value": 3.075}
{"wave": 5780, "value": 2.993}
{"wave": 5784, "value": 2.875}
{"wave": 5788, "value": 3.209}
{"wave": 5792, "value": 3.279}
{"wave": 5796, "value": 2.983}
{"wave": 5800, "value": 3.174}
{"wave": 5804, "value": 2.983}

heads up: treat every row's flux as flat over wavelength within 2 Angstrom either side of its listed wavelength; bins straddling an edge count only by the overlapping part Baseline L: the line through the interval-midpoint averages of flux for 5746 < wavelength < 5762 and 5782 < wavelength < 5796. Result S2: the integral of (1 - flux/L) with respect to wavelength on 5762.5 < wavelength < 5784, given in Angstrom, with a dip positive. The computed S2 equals 0.7 Angstrom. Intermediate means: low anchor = 3.18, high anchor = 3.1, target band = 3.03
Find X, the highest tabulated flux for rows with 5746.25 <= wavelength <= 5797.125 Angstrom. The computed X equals 3.344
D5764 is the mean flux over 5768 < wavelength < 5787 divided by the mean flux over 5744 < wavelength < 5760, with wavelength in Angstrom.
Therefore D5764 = 1.0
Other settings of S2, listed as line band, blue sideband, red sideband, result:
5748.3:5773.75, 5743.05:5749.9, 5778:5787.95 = 0.69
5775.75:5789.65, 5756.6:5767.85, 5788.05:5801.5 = 0.42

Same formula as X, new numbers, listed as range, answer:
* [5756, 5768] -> 3.285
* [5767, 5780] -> 3.214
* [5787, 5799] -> 3.279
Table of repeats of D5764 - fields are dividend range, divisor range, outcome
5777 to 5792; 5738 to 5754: 0.97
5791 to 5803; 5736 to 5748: 0.97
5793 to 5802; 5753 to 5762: 0.97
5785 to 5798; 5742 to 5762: 0.98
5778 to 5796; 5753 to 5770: 1.00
